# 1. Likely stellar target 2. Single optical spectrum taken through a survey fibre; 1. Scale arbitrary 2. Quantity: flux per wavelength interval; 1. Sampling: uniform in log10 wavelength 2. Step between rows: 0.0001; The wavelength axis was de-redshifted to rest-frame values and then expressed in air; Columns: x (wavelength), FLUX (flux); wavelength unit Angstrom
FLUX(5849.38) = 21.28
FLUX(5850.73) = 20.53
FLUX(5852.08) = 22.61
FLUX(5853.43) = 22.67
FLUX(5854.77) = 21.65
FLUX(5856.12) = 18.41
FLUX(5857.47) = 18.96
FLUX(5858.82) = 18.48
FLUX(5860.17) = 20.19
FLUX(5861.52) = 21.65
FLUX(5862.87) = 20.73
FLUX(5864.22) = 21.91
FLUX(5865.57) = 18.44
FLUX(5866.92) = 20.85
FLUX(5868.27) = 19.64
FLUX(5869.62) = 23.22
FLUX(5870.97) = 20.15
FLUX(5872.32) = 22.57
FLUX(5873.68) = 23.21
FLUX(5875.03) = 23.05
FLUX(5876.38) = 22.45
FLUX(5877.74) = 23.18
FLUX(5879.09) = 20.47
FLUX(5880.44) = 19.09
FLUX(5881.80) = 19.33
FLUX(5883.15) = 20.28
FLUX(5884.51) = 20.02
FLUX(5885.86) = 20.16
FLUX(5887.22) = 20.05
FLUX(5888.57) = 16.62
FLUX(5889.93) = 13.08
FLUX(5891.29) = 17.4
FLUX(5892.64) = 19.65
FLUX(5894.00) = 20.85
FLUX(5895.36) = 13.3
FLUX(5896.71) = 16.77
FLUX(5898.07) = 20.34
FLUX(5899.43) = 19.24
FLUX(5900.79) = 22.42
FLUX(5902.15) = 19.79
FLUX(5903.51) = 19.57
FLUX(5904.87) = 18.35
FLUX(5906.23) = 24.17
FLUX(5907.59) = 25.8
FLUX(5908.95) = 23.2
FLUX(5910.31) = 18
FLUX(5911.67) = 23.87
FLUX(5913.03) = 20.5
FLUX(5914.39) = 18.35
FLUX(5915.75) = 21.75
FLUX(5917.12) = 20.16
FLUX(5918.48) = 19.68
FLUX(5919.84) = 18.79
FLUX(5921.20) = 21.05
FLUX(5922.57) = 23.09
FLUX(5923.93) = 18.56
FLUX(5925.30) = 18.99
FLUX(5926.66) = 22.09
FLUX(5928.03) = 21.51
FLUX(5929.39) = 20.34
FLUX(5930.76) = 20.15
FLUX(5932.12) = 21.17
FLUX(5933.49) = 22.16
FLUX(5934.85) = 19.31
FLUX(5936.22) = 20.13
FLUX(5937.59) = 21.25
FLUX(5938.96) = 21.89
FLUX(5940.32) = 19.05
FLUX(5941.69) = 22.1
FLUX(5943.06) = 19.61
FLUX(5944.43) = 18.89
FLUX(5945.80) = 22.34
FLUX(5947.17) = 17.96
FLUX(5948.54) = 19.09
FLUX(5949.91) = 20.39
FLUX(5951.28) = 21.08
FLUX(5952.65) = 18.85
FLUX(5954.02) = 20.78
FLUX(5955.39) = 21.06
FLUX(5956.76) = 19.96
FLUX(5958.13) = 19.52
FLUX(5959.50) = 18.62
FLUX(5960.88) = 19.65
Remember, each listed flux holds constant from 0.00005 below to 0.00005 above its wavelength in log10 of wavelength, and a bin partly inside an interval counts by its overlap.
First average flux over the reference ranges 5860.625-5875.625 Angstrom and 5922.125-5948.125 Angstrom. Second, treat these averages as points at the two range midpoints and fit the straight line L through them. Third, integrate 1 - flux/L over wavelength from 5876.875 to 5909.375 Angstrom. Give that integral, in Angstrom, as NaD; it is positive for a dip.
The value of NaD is 2.1 Angstrom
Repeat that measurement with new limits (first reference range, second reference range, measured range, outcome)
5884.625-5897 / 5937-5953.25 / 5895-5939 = -3.8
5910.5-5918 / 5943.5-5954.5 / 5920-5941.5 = -0.4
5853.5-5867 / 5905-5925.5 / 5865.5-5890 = -0.1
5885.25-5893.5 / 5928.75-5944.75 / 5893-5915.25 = -1.9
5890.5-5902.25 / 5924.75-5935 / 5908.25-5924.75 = -0.5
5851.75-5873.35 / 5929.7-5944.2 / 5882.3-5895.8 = 1.6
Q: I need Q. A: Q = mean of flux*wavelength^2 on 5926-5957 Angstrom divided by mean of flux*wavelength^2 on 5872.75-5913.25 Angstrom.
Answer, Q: 1.03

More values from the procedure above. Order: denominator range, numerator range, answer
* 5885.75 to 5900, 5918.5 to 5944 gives 1.17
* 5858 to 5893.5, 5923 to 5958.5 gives 1.03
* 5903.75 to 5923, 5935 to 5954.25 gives 0.97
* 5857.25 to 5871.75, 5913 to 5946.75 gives 1.02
